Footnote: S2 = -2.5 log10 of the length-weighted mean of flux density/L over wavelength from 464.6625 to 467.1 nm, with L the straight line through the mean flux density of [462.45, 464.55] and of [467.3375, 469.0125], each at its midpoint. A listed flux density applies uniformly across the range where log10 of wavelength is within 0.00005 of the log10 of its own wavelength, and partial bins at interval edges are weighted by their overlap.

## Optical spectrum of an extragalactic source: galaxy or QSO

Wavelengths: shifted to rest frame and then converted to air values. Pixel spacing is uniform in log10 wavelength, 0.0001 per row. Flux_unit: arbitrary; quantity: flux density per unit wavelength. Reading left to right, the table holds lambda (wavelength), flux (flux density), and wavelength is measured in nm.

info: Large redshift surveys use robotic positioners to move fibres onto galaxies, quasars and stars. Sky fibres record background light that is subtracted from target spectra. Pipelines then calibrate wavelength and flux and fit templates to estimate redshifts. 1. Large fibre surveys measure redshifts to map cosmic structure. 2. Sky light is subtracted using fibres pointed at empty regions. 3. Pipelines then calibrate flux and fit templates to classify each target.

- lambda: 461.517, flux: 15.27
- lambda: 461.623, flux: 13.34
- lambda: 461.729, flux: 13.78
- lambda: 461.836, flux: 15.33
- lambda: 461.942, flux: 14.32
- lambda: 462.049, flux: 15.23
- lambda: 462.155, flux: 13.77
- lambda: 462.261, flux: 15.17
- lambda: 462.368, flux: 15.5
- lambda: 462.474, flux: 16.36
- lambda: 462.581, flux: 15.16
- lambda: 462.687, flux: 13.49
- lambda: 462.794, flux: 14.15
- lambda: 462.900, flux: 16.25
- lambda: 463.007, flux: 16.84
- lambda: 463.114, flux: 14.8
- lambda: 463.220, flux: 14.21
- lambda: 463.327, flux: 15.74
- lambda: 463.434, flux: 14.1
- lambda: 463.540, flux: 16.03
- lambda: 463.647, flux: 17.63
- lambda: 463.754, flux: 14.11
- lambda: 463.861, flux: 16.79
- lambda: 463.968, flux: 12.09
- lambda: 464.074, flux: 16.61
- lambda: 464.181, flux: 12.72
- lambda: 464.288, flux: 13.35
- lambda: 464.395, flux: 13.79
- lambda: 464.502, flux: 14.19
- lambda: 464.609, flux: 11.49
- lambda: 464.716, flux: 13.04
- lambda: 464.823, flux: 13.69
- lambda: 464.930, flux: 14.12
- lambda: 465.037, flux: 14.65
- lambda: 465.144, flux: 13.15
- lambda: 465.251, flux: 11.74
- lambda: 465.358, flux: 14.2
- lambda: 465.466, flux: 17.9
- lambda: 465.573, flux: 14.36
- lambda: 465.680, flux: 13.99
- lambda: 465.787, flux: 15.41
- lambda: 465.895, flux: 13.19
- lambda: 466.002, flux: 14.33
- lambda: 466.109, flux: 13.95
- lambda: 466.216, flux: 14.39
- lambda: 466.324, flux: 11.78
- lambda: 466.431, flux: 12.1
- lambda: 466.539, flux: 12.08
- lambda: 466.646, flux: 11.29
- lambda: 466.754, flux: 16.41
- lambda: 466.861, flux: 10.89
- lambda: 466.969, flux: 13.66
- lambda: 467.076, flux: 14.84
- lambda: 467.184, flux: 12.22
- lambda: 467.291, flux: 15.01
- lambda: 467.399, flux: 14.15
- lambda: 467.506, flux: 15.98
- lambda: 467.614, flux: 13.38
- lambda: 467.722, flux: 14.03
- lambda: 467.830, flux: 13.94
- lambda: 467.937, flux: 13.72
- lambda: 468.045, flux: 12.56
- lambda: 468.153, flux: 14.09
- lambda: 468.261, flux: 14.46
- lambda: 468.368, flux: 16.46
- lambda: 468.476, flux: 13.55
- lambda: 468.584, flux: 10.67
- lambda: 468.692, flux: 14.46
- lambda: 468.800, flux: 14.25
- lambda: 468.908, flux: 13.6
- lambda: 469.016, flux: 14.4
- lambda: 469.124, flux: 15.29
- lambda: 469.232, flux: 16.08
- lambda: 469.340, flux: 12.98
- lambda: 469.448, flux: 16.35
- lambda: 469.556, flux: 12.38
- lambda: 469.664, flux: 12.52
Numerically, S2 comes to 0.06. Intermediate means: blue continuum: 14.9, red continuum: 14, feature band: 13.7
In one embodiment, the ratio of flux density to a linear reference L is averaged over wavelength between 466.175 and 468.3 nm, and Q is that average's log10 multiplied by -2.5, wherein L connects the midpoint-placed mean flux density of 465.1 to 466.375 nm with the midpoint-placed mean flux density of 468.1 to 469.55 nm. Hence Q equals 0.05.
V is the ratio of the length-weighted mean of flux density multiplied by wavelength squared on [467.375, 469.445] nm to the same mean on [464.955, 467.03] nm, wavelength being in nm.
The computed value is 1.05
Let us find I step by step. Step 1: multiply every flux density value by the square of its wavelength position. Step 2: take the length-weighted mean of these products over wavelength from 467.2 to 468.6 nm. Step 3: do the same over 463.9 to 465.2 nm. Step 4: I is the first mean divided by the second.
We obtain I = 1.05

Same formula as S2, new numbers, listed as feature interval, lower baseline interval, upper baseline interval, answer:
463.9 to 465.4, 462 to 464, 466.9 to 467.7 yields 0.09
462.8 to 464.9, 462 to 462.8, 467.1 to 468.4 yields 0.01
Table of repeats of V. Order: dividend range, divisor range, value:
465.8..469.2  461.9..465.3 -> 0.96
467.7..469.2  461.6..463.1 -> 0.96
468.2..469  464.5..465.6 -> 1.02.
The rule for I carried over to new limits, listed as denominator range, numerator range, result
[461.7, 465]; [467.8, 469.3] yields 0.99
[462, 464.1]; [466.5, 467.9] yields 0.92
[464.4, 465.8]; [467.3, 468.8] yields 1.02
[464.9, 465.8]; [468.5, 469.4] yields 0.99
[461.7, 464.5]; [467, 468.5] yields 0.97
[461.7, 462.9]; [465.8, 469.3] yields 0.95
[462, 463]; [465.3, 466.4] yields 0.96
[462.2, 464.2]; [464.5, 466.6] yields 0.91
